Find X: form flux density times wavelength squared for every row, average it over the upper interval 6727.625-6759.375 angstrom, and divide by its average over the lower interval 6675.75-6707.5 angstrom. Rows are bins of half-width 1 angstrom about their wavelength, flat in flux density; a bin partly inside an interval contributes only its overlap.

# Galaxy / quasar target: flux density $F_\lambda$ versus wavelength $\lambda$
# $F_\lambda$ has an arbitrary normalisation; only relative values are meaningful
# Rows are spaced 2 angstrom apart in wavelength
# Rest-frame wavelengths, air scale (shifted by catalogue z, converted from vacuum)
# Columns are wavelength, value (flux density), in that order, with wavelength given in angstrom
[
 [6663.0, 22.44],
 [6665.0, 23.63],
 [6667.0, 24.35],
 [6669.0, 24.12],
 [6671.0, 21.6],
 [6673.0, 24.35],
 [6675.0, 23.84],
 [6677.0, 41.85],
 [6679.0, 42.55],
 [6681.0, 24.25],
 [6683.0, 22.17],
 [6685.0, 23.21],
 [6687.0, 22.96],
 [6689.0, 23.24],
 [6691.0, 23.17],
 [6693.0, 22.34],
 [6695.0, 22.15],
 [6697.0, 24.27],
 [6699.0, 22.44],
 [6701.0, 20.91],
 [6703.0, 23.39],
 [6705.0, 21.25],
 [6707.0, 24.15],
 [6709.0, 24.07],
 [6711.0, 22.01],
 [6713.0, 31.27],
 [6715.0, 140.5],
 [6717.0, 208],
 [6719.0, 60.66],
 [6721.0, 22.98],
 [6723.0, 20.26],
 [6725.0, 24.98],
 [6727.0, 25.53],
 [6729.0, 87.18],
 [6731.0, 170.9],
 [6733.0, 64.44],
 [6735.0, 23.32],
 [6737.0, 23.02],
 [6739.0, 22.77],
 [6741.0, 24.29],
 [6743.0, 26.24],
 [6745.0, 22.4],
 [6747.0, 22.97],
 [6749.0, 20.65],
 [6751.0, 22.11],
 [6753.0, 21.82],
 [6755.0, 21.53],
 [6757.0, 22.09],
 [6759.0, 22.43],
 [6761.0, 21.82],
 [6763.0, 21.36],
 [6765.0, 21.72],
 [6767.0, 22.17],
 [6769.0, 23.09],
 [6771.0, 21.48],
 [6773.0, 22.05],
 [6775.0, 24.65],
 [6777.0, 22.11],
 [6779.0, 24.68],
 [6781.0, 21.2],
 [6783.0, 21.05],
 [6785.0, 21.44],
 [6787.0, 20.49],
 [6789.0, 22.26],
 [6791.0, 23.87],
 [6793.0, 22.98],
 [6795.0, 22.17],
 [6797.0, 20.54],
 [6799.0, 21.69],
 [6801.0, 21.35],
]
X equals 1.56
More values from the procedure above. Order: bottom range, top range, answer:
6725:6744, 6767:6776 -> 0.46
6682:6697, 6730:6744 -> 2.25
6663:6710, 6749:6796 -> 0.92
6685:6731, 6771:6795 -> 0.52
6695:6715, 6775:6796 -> 0.77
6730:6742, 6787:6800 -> 0.41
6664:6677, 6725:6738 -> 2.54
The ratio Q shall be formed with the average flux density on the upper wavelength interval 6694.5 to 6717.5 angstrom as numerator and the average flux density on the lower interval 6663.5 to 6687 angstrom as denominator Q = 1.7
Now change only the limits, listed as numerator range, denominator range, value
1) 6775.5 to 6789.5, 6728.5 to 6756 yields 0.55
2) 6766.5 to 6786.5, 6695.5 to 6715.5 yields 0.69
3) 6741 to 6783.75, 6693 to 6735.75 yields 0.44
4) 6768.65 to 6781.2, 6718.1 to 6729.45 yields 0.60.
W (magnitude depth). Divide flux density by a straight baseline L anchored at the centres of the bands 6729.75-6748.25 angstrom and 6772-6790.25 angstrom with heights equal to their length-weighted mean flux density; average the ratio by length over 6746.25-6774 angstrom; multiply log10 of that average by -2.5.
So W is 0.44 mag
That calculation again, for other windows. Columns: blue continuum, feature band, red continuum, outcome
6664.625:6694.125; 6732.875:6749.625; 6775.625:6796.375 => -0.10 mag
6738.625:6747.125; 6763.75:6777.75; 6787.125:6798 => 0.02 mag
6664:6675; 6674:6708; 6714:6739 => 0.46 mag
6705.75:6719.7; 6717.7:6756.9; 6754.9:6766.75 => 0.22 mag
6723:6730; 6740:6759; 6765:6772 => 0.34 mag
